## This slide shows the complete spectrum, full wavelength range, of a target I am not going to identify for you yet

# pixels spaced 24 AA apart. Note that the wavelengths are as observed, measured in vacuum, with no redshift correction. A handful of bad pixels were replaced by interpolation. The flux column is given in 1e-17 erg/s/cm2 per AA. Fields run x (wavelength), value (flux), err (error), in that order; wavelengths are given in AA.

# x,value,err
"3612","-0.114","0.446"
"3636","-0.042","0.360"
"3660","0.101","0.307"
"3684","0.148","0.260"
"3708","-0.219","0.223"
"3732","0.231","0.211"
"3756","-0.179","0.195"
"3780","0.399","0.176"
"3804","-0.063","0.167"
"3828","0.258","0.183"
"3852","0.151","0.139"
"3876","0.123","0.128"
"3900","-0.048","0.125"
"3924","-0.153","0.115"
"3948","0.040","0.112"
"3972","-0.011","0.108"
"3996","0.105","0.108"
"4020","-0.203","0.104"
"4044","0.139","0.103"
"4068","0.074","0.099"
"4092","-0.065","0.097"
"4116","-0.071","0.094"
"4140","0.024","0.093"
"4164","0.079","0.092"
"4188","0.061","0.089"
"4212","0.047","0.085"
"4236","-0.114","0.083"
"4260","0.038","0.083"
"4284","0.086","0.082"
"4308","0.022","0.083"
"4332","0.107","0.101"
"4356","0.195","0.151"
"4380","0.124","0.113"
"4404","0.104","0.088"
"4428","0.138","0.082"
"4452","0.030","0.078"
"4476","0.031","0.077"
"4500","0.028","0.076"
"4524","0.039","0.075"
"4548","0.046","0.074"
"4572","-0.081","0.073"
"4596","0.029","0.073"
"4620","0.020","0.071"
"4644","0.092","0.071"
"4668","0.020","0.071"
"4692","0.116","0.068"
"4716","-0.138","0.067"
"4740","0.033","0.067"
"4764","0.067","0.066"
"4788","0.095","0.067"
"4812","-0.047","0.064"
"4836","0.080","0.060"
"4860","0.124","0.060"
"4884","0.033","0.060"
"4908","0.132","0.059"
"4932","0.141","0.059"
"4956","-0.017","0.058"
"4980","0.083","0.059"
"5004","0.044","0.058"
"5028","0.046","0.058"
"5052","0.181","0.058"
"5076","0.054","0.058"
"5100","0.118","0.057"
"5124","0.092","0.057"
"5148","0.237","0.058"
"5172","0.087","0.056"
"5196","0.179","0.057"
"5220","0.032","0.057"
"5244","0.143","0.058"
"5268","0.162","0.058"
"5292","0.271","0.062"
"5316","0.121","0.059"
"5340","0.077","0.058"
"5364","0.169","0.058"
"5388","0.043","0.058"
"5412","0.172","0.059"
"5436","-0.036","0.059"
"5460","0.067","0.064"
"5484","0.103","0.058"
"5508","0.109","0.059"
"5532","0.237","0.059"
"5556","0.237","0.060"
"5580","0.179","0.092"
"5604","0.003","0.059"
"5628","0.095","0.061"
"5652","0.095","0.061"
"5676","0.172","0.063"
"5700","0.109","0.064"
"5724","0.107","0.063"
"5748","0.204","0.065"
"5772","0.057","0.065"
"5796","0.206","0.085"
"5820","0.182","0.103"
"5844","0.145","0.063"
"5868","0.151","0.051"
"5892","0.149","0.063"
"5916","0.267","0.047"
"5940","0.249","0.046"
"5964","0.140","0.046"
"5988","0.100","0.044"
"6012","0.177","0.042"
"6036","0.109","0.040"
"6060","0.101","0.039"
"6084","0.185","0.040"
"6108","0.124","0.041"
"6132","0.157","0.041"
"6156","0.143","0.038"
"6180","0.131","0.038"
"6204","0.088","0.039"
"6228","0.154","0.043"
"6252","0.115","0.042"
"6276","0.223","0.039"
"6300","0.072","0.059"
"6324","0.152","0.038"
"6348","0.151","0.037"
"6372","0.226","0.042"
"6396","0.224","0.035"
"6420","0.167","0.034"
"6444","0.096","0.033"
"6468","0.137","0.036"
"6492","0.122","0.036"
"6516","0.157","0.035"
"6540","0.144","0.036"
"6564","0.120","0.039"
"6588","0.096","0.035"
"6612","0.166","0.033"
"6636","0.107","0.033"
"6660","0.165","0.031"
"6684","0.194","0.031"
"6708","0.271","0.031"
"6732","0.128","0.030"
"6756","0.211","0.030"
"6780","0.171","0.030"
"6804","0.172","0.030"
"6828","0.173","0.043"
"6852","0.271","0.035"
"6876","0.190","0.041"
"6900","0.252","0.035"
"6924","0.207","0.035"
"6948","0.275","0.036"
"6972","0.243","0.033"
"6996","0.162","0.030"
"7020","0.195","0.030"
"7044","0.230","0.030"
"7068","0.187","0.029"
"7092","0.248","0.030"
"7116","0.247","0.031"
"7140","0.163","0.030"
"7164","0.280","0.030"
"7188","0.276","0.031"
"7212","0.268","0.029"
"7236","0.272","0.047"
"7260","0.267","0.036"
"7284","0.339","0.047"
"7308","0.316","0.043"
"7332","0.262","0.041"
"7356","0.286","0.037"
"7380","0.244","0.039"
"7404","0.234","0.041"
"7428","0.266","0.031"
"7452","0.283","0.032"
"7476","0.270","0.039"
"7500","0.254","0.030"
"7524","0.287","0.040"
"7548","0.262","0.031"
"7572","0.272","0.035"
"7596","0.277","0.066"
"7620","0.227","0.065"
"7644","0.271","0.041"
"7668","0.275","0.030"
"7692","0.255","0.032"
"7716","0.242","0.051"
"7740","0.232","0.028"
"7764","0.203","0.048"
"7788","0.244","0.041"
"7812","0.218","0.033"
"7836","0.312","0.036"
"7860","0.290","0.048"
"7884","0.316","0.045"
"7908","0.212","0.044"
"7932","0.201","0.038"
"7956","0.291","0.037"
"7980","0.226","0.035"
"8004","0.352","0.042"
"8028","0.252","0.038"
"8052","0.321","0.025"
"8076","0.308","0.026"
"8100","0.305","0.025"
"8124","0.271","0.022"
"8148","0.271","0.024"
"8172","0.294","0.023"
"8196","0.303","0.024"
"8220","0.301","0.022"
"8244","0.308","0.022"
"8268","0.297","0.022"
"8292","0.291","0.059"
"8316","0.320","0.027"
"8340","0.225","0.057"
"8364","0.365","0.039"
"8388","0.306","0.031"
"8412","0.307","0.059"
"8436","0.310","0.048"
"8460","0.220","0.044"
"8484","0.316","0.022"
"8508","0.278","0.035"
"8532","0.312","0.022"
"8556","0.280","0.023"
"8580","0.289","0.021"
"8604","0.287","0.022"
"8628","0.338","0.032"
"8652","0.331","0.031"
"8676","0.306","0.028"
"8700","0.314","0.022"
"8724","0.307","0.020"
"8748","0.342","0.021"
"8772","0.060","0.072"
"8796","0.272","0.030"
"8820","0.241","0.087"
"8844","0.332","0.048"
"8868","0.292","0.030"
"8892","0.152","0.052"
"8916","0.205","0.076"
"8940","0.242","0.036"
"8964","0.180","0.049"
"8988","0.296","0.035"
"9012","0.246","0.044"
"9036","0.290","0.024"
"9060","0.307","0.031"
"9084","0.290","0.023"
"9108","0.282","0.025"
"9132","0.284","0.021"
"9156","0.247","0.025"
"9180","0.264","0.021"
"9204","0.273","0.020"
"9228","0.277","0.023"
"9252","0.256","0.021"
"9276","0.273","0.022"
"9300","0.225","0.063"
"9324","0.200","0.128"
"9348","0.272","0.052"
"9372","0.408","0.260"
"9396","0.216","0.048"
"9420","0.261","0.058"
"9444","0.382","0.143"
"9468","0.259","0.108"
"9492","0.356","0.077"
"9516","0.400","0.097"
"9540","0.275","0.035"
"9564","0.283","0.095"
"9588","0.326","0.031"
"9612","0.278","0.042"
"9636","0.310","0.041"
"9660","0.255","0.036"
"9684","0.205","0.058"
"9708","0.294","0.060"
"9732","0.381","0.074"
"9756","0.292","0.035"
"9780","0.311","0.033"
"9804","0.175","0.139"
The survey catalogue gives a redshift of 0.80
